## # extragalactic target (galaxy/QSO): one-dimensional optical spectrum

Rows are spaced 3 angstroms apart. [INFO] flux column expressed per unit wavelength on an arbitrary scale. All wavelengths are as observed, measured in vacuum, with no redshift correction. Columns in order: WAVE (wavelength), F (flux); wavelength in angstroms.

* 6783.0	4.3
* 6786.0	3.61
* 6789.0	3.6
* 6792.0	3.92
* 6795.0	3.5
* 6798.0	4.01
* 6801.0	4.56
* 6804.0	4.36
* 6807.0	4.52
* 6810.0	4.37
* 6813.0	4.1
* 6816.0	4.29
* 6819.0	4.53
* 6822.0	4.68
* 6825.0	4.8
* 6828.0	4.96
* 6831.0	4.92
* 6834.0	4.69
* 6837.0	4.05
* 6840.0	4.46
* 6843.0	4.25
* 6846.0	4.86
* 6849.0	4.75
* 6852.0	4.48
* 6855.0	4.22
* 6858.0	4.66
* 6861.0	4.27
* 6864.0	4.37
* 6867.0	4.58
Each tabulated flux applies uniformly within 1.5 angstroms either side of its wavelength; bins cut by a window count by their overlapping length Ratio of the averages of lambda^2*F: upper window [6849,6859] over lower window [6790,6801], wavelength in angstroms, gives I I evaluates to 1.17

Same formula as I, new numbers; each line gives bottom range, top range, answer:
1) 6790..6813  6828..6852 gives 1.12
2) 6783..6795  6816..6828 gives 1.25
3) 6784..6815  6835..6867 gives 1.11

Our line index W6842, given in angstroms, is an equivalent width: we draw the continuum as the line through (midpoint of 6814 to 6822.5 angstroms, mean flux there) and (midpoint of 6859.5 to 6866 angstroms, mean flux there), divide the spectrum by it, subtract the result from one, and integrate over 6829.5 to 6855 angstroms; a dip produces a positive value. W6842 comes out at -0.84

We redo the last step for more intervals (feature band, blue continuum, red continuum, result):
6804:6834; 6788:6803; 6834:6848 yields -2.6 angstroms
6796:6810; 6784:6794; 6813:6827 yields -0.8 angstroms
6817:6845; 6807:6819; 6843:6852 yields -0.6 angstroms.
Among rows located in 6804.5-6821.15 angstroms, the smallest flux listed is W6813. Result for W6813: 4.1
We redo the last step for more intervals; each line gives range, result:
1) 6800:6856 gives 4.05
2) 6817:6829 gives 4.53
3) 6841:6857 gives 4.22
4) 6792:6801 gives 3.5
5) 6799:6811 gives 4.36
